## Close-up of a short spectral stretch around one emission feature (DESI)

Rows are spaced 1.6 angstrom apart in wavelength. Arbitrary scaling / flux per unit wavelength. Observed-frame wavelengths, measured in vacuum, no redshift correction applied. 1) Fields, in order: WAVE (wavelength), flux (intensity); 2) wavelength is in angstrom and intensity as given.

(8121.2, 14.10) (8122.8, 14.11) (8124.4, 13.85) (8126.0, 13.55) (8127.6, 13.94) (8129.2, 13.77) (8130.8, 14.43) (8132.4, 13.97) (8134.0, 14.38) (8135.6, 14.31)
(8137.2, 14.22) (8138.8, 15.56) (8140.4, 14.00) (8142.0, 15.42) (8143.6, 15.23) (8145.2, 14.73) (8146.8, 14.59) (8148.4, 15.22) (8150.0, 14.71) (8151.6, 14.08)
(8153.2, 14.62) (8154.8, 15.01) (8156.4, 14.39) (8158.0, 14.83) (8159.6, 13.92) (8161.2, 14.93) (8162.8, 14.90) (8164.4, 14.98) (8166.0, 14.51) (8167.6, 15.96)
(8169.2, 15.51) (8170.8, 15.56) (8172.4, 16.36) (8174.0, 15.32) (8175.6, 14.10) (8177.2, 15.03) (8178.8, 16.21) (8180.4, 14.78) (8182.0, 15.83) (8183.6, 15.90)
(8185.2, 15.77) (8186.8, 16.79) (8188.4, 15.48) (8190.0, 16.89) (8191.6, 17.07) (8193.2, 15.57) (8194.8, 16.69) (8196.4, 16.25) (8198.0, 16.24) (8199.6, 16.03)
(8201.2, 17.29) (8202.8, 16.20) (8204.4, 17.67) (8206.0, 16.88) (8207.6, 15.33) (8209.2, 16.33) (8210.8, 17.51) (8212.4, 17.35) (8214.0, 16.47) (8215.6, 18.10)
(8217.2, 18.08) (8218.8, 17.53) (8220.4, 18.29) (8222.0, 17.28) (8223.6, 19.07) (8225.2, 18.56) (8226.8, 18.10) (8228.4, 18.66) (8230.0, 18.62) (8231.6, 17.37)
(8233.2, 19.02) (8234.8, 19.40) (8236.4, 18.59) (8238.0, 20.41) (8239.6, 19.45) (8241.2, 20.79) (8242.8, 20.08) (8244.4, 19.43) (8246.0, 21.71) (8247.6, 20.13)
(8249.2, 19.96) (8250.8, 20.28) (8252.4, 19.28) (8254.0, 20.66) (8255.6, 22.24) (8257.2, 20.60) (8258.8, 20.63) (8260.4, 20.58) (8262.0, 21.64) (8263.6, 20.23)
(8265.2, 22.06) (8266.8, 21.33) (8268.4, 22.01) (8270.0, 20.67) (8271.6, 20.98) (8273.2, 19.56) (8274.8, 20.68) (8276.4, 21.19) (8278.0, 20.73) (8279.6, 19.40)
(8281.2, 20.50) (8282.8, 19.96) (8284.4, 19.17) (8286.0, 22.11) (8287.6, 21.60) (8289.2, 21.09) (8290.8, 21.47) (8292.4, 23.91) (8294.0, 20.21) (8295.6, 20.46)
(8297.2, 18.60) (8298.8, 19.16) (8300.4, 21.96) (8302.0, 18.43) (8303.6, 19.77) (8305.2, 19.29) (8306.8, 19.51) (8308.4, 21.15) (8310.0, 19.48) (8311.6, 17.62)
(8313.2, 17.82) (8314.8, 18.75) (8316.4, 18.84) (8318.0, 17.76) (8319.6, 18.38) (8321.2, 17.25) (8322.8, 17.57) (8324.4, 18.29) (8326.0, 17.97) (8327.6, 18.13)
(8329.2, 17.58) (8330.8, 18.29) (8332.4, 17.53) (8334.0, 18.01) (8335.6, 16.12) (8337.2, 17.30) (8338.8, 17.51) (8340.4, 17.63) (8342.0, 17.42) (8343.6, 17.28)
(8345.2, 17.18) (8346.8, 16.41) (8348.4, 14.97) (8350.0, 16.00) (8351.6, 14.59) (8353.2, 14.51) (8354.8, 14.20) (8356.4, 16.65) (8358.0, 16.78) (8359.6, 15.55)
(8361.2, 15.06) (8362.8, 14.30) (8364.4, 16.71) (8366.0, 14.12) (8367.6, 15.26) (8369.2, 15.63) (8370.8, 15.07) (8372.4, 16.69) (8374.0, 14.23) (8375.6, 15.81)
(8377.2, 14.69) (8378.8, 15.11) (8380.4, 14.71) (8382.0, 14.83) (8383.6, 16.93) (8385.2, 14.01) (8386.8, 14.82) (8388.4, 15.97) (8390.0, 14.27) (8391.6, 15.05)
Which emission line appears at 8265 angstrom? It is Mg II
